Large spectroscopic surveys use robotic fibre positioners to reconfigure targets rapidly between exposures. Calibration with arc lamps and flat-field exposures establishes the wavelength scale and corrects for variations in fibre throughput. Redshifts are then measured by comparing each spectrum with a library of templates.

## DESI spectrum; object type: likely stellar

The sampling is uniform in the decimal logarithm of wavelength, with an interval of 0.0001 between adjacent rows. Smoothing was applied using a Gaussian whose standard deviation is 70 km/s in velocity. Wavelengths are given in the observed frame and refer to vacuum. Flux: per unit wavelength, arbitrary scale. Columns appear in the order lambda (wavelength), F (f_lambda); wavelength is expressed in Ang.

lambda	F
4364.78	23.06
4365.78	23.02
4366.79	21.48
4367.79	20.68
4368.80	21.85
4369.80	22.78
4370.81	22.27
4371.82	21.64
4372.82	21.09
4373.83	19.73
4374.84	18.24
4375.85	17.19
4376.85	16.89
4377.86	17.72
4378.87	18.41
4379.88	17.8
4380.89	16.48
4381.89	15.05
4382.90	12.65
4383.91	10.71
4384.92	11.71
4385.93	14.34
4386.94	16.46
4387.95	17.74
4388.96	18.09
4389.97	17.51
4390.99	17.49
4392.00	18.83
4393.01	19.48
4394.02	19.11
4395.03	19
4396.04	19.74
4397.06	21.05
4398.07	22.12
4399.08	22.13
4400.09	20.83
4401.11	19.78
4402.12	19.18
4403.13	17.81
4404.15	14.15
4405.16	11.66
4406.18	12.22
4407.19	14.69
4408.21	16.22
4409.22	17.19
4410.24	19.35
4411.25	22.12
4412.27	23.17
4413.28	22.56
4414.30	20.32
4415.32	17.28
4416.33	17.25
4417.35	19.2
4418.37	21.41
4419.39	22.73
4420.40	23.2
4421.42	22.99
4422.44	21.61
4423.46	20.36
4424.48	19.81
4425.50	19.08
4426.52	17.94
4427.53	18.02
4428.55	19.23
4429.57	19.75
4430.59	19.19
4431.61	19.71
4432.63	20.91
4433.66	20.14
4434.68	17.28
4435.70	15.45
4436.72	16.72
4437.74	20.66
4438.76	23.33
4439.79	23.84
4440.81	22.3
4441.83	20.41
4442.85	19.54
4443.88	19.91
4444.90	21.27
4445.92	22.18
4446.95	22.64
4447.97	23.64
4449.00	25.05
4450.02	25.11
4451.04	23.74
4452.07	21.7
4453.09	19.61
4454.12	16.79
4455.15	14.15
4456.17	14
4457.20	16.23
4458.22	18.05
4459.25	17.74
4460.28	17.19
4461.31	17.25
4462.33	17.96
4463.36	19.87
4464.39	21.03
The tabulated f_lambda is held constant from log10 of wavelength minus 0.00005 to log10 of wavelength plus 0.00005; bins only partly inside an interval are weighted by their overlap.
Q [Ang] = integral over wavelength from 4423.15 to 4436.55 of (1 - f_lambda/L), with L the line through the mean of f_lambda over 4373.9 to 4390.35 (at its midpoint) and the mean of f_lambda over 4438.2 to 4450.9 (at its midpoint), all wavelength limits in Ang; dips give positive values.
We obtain 1.3 Ang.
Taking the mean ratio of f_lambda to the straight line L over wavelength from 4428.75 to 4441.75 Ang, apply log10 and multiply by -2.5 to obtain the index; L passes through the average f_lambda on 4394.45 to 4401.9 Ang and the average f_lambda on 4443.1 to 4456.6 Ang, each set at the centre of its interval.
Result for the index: 0.04 mag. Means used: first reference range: 20.6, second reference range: 20.8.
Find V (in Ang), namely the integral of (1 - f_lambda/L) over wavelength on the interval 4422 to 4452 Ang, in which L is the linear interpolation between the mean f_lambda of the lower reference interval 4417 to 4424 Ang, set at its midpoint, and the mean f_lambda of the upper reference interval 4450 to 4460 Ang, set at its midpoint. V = -1.0 Ang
